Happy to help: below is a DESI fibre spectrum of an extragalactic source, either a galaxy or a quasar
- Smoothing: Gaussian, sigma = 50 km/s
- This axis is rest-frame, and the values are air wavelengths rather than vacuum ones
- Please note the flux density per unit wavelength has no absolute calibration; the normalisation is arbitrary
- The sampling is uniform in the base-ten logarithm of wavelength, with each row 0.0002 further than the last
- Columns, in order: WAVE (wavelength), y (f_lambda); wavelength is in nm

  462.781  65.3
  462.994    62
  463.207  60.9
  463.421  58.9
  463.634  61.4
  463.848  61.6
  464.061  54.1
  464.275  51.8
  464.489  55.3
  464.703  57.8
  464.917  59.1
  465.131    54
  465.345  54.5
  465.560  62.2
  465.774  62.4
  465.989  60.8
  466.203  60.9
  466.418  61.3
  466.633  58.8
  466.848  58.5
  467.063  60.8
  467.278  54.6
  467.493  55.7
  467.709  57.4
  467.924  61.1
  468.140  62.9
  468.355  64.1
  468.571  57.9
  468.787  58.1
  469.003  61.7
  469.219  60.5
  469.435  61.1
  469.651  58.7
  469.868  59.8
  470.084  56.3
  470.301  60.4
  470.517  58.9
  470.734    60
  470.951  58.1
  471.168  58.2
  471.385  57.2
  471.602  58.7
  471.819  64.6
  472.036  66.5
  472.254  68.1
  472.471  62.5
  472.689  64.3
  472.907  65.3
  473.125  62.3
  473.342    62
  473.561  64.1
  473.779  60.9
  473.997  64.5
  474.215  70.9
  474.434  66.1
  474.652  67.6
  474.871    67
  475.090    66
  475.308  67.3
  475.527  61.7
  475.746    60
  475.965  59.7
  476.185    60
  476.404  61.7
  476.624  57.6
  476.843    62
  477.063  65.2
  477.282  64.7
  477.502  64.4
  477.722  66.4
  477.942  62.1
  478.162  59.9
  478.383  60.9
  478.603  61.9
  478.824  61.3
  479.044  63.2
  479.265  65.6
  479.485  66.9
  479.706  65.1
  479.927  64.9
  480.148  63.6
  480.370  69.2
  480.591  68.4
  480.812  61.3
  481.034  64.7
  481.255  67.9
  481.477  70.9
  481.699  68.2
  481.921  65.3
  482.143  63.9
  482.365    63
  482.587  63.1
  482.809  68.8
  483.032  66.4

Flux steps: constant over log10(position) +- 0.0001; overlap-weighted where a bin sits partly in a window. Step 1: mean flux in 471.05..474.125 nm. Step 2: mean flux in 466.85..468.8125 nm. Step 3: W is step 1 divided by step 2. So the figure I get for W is 1.1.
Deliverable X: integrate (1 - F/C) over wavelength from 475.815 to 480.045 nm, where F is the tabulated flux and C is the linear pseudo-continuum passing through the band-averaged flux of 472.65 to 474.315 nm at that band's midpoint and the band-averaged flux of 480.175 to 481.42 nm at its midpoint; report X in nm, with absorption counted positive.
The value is 0.17 nm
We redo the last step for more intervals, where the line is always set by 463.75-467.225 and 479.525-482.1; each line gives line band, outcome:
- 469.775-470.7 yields 0.028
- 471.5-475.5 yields -0.154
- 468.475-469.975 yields 0.014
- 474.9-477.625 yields 0.052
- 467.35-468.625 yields -0.004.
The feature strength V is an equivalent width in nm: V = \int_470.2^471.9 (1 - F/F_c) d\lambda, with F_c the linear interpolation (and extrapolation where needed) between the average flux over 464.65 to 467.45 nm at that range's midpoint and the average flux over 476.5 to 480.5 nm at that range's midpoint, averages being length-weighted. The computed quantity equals 0.038 nm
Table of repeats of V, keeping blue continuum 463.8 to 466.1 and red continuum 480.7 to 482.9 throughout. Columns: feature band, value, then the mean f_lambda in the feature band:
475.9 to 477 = 0.05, 60.4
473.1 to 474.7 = -0.08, 64.9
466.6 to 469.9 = -0.02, 59.5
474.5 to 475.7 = -0.06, 65.7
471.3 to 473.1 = -0.07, 63.4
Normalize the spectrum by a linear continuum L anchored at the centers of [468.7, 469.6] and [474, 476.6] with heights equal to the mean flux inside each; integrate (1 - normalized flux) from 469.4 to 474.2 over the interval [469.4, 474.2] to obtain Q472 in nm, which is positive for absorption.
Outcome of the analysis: 0.024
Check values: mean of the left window 60.3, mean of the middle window 61.7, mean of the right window 64.1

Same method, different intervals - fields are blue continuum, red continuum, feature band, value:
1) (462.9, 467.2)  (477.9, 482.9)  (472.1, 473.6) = -0.056 nm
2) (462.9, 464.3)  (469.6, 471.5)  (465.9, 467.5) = -0.007 nm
